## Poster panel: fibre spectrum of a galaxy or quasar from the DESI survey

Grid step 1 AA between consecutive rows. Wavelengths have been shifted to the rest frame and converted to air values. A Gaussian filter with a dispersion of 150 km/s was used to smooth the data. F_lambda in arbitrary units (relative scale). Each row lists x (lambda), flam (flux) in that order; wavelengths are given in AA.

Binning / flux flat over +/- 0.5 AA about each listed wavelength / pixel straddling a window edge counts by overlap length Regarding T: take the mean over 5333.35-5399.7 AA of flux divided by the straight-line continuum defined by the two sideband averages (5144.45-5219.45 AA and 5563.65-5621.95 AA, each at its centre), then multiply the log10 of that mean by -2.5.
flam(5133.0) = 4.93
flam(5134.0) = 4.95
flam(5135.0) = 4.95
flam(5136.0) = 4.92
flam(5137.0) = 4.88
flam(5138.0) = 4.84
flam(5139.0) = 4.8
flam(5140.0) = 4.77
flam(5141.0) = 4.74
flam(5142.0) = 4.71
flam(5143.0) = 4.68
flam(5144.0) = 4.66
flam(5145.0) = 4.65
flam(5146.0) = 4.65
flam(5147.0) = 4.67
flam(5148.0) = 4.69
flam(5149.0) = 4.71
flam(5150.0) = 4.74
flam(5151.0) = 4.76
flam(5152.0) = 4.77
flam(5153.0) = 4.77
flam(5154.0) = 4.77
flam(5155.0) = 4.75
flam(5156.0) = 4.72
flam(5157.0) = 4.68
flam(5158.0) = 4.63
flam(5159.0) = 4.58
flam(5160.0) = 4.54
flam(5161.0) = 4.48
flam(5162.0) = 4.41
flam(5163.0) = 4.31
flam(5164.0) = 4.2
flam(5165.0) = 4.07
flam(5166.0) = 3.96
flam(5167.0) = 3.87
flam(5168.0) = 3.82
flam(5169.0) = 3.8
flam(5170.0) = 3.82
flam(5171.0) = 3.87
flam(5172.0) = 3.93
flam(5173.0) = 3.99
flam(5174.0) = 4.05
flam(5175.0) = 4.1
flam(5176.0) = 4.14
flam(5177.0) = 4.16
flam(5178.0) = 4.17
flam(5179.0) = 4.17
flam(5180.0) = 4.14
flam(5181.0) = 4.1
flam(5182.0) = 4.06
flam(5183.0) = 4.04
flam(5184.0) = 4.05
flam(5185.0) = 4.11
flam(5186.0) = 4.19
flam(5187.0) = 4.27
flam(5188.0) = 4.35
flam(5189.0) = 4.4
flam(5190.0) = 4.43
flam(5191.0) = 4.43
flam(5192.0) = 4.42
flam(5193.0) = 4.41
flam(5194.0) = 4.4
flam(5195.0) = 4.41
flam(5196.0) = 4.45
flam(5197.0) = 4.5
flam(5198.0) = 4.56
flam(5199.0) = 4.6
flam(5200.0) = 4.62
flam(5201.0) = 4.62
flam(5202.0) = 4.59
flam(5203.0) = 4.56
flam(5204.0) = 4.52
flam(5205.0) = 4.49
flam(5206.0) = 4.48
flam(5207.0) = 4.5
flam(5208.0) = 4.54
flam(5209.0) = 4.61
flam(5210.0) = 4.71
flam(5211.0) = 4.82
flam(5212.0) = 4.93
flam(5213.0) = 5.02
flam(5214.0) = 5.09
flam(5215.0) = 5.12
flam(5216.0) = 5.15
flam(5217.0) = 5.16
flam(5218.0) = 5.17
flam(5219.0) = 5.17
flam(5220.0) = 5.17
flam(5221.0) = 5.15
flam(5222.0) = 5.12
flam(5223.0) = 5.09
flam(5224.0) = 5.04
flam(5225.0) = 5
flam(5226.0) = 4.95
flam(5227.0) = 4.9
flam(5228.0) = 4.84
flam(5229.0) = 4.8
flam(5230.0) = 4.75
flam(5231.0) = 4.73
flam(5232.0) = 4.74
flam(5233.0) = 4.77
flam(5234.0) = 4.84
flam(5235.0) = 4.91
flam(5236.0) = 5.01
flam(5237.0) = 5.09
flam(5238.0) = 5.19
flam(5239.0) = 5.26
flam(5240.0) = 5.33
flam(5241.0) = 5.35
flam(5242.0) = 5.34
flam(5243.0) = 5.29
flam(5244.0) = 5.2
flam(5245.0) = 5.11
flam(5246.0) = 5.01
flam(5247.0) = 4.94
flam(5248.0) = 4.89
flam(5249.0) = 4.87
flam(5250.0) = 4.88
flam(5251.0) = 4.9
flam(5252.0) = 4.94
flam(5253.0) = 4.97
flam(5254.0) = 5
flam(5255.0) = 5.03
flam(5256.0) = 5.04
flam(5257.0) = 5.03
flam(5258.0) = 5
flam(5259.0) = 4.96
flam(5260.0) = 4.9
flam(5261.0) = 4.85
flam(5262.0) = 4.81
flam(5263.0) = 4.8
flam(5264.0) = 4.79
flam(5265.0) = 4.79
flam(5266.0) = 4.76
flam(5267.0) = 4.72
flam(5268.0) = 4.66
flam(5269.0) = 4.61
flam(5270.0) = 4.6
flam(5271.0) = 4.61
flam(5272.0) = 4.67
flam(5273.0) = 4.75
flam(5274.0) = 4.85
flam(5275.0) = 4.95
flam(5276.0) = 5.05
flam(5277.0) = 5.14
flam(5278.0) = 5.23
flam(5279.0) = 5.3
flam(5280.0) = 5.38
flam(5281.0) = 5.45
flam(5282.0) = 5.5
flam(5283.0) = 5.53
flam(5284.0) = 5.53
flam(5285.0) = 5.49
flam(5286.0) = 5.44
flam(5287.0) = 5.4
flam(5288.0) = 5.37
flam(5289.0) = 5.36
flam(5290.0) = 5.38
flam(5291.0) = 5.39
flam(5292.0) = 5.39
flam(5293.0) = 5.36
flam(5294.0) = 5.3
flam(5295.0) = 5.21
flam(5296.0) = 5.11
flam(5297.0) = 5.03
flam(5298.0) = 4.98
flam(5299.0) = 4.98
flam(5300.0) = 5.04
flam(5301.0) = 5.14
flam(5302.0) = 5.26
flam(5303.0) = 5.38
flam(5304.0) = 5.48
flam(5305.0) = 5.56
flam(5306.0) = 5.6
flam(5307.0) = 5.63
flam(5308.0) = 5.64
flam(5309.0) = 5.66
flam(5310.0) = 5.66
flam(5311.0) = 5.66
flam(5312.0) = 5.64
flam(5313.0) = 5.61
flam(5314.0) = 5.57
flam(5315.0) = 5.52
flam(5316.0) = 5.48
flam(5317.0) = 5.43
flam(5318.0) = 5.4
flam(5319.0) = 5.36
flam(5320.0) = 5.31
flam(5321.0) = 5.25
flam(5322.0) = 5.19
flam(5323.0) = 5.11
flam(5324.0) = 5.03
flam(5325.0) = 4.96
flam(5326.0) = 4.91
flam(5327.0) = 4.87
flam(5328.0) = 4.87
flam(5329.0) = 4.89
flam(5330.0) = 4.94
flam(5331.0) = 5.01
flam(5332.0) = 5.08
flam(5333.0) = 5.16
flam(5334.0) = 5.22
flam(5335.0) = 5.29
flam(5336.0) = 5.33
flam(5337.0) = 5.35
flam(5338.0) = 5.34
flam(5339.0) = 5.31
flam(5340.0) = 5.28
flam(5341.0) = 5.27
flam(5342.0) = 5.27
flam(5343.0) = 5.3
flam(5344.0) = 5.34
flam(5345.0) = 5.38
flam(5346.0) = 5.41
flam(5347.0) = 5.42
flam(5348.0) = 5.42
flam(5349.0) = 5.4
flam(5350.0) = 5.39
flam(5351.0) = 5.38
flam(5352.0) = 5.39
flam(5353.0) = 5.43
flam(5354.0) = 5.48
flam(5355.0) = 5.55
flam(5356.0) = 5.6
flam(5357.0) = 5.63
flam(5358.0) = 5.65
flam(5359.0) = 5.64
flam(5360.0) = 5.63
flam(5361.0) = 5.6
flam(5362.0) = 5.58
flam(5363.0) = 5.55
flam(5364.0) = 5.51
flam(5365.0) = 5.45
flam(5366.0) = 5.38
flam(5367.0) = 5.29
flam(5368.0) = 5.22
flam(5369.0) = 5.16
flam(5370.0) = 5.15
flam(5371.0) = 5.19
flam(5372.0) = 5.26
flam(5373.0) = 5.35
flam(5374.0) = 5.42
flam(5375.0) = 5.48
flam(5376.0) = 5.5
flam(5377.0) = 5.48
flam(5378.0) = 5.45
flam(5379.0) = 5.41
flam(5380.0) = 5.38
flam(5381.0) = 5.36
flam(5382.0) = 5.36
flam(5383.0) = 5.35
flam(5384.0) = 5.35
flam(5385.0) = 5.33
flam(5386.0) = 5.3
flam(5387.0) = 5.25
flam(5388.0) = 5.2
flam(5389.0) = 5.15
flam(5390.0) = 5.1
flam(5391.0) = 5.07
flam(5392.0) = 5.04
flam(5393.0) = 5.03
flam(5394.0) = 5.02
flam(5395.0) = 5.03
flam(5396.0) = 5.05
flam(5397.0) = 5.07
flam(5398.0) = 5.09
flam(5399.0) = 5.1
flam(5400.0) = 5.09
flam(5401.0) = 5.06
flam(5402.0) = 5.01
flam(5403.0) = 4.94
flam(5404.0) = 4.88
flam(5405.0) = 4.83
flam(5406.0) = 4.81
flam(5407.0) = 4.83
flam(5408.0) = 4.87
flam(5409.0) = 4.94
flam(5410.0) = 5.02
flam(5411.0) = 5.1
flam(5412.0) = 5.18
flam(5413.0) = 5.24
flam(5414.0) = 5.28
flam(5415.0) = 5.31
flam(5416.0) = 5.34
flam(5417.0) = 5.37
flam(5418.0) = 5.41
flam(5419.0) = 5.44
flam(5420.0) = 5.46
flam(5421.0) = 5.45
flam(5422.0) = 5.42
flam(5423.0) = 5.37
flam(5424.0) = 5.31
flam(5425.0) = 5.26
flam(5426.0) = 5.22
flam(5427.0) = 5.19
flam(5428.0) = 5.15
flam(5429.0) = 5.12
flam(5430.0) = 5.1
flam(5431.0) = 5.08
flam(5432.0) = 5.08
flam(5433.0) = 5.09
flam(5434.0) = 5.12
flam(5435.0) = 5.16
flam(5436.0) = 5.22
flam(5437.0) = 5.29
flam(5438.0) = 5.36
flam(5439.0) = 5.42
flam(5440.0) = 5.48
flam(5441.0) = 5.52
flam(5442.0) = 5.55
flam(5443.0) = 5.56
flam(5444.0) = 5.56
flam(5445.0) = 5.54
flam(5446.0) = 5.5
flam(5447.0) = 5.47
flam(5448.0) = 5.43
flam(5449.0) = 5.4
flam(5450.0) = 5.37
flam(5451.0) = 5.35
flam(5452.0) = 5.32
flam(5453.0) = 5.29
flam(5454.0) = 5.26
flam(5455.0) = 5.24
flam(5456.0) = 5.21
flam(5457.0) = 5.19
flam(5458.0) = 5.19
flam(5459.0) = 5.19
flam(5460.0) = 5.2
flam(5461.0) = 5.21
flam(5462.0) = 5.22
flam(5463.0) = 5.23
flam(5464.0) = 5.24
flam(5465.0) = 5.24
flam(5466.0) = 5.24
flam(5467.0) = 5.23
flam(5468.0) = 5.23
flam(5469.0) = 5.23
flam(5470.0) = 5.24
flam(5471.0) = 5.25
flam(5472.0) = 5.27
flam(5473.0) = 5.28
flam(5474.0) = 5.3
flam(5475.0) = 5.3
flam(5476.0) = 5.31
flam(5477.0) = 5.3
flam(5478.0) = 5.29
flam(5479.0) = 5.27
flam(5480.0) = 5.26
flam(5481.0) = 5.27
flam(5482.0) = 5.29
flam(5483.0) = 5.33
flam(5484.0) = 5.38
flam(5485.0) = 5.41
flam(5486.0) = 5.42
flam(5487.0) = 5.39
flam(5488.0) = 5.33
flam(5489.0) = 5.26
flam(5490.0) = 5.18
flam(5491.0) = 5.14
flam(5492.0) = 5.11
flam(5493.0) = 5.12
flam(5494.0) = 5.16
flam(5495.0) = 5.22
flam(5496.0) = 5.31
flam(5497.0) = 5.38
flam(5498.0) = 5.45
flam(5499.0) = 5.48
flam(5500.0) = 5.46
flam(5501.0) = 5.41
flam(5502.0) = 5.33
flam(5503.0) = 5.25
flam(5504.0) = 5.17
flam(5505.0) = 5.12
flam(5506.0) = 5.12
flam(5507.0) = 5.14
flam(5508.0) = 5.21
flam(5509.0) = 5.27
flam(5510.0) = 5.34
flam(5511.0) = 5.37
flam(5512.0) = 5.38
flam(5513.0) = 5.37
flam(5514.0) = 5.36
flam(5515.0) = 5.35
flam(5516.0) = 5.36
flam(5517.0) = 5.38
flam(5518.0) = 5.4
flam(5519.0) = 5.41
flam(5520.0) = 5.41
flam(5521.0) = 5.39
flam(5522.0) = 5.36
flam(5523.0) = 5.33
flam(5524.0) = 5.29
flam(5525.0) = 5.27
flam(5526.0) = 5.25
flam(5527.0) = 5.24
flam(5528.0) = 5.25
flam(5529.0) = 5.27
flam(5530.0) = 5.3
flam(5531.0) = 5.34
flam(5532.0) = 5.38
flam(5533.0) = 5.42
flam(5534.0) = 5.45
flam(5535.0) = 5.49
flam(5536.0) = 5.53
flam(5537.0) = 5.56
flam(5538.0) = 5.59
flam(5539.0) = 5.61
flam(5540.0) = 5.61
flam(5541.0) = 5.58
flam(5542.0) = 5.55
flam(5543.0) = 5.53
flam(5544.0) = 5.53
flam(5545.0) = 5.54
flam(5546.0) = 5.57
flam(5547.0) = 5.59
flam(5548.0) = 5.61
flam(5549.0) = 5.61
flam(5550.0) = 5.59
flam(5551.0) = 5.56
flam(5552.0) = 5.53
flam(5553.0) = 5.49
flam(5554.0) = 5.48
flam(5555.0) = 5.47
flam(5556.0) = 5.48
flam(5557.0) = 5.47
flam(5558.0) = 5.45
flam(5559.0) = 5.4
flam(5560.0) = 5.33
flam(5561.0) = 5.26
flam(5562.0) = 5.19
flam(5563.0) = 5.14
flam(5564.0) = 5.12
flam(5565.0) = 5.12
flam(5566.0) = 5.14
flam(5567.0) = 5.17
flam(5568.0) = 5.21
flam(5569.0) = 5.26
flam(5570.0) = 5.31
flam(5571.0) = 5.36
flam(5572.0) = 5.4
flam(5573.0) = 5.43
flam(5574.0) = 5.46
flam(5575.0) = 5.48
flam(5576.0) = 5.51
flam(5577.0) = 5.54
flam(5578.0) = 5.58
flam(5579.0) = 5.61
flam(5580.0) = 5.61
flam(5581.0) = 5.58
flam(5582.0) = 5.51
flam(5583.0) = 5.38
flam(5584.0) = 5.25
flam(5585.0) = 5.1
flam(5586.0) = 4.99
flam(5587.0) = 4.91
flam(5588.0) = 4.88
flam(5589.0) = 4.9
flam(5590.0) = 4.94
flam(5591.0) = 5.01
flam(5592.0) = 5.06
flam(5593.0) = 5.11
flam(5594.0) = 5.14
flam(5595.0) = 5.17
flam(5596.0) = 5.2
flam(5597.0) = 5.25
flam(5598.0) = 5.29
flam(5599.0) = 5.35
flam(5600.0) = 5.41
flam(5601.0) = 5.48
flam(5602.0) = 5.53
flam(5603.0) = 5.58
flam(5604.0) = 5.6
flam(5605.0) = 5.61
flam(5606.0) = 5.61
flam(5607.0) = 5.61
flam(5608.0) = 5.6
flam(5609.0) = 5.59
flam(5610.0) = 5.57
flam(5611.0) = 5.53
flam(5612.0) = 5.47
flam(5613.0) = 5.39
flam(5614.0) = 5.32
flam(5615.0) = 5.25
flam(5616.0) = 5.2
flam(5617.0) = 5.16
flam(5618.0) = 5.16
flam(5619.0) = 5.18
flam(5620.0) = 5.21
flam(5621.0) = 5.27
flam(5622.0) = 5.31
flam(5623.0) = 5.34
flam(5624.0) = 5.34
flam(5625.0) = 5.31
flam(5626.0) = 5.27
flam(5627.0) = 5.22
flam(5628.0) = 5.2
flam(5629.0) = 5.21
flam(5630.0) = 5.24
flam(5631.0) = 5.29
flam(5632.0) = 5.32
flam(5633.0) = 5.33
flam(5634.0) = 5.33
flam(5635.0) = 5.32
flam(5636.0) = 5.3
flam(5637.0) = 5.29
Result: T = -0.10 mag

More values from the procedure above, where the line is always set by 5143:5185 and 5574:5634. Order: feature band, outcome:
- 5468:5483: -0.051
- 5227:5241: -0.108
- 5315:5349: -0.113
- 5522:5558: -0.058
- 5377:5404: -0.073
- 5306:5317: -0.199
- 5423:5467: -0.068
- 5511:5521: -0.053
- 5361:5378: -0.126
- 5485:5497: -0.039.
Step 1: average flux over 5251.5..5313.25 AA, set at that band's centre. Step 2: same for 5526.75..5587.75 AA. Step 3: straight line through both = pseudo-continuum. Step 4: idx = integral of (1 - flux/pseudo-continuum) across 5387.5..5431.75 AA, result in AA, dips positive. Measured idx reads 1.2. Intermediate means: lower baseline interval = 5.17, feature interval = 5.14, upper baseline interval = 5.41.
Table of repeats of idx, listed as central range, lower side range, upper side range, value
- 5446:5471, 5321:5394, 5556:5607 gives 0.2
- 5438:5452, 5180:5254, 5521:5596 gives -0.8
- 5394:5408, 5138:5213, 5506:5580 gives 0.1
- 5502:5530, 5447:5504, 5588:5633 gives 0.0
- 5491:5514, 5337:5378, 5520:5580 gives 0.6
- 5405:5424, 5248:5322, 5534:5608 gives 0.2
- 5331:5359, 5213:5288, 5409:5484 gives -1.2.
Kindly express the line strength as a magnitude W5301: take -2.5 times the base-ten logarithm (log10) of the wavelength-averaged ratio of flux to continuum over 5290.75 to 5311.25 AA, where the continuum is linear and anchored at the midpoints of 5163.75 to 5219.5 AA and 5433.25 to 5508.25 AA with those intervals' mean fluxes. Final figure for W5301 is -0.13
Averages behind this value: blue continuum 4.4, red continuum 5.3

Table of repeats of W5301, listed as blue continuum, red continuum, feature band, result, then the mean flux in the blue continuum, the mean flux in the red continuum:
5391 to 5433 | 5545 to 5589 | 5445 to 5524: -0.011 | 5.14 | 5.37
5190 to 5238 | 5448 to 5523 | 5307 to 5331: -0.068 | 4.79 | 5.29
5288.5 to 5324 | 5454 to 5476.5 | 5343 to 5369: -0.027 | 5.37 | 5.24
